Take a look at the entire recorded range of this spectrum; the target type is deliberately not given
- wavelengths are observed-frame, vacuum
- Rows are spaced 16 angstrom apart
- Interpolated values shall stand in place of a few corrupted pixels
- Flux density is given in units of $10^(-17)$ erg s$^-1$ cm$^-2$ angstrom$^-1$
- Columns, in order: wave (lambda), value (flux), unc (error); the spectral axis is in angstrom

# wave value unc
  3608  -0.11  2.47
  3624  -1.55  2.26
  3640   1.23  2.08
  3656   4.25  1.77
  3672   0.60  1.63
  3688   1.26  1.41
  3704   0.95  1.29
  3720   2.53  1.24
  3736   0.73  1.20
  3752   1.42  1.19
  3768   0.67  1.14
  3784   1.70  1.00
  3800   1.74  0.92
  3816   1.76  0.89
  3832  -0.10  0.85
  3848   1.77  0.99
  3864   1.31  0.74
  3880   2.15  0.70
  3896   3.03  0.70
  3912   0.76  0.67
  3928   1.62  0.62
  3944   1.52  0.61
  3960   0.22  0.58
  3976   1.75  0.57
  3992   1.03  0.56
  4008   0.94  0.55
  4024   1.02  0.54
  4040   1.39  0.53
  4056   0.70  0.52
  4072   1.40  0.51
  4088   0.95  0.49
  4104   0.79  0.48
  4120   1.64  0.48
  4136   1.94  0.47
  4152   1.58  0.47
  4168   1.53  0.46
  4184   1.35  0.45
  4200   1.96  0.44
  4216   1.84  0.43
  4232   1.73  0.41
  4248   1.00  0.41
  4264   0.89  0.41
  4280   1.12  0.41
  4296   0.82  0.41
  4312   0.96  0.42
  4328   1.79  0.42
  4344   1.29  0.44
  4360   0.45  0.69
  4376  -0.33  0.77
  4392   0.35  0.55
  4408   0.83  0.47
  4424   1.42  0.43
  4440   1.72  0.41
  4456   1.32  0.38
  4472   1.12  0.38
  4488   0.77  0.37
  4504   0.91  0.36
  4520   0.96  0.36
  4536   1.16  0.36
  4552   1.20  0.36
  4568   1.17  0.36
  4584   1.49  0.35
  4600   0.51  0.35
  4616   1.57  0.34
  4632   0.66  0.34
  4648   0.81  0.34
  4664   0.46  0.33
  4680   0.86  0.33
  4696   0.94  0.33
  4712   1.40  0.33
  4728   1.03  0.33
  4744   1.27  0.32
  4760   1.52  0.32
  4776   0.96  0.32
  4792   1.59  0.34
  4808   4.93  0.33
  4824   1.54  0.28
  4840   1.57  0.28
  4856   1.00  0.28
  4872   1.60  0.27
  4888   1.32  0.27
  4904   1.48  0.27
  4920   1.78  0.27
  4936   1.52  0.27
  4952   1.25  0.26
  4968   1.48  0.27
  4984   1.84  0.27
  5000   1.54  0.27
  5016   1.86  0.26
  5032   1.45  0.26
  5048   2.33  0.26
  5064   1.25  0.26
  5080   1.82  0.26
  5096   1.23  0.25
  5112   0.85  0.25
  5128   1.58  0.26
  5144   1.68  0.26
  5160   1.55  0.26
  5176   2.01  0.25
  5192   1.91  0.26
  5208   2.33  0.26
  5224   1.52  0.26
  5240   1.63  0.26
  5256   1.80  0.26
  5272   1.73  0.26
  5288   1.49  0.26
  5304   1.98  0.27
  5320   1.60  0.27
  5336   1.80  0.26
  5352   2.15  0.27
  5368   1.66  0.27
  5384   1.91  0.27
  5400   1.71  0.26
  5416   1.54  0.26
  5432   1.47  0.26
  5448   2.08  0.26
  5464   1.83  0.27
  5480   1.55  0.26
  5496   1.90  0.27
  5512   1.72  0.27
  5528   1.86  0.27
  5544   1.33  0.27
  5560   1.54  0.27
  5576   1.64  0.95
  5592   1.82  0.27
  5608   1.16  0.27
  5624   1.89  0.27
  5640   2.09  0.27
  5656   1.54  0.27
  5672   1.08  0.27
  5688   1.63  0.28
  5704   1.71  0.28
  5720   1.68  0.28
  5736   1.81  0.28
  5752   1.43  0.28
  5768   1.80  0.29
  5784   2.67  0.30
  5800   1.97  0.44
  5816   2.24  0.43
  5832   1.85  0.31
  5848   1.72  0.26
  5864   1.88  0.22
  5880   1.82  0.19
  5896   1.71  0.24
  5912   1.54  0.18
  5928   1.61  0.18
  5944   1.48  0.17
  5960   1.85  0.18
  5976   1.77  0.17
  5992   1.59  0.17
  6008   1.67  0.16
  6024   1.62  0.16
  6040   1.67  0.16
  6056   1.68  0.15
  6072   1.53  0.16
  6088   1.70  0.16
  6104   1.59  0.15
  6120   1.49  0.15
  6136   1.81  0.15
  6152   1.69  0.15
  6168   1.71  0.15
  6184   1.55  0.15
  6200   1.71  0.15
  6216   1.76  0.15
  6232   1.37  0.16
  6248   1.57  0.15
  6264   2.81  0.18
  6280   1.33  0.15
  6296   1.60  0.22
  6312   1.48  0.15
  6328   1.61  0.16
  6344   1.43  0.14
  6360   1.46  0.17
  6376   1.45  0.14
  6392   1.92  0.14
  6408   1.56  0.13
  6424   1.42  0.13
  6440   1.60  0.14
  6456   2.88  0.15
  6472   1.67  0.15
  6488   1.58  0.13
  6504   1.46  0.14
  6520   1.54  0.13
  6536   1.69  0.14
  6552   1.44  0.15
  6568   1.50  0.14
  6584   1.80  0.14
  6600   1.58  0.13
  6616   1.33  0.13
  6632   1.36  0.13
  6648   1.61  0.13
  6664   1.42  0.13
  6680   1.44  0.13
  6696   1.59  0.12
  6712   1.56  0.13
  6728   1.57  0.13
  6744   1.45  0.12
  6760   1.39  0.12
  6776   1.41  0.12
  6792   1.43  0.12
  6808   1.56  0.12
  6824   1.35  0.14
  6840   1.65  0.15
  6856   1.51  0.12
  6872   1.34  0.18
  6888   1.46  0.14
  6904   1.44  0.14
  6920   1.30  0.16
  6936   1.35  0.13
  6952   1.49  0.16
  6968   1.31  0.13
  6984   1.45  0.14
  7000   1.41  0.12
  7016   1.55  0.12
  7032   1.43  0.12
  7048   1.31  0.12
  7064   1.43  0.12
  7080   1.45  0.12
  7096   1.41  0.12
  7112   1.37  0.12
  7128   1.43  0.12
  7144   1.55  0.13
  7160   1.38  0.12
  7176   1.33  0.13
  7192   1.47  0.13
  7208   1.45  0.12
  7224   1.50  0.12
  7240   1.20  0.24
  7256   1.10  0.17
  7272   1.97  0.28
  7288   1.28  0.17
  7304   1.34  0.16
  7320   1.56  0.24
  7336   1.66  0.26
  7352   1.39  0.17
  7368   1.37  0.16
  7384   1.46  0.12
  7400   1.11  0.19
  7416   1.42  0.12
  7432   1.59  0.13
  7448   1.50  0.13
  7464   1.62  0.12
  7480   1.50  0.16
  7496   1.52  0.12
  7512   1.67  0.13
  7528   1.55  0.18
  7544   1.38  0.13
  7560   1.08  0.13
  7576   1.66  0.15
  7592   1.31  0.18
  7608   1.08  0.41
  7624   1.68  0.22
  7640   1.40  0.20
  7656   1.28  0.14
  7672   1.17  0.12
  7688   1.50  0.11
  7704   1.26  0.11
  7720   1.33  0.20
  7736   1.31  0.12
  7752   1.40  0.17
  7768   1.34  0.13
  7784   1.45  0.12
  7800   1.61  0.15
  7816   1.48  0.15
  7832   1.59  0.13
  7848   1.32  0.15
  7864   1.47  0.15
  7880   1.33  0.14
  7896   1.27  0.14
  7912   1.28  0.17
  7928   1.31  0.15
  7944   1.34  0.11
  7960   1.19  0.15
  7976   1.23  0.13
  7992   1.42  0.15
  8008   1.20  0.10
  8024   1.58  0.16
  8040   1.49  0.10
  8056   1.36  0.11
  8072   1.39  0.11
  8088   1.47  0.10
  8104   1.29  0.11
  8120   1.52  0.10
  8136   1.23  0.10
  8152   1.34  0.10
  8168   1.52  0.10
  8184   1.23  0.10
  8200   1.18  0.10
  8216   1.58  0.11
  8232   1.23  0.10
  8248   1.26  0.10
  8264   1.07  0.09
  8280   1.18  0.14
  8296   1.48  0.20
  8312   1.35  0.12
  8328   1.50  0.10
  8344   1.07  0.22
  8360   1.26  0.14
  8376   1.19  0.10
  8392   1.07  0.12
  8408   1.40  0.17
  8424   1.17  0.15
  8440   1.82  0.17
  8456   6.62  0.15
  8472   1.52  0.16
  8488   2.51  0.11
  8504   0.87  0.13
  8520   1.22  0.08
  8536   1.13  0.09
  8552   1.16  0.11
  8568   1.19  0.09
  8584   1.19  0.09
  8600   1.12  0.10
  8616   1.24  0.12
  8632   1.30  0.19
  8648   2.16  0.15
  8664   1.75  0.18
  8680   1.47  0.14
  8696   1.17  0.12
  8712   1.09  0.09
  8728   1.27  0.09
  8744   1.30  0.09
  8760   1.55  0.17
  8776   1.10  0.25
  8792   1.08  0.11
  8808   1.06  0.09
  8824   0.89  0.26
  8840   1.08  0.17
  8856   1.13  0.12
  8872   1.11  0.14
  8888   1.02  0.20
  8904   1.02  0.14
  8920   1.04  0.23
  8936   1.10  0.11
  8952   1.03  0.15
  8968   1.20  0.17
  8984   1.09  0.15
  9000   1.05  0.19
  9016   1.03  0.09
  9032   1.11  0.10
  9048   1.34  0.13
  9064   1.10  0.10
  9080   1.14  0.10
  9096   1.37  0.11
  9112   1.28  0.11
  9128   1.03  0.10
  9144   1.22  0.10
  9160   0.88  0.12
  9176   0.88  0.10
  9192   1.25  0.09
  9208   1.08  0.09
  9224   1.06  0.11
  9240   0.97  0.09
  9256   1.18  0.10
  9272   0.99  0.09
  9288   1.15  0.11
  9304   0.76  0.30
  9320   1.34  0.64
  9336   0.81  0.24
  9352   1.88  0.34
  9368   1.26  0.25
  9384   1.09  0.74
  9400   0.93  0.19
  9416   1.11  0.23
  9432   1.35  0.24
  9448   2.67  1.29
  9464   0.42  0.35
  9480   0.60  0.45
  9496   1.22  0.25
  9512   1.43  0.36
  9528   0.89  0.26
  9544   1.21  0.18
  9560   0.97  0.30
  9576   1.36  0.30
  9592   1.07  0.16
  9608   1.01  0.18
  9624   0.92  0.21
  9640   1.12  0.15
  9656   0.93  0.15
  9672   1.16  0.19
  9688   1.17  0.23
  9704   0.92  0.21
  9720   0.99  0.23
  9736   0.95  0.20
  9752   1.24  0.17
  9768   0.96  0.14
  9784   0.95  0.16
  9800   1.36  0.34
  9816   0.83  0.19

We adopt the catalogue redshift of 0.29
